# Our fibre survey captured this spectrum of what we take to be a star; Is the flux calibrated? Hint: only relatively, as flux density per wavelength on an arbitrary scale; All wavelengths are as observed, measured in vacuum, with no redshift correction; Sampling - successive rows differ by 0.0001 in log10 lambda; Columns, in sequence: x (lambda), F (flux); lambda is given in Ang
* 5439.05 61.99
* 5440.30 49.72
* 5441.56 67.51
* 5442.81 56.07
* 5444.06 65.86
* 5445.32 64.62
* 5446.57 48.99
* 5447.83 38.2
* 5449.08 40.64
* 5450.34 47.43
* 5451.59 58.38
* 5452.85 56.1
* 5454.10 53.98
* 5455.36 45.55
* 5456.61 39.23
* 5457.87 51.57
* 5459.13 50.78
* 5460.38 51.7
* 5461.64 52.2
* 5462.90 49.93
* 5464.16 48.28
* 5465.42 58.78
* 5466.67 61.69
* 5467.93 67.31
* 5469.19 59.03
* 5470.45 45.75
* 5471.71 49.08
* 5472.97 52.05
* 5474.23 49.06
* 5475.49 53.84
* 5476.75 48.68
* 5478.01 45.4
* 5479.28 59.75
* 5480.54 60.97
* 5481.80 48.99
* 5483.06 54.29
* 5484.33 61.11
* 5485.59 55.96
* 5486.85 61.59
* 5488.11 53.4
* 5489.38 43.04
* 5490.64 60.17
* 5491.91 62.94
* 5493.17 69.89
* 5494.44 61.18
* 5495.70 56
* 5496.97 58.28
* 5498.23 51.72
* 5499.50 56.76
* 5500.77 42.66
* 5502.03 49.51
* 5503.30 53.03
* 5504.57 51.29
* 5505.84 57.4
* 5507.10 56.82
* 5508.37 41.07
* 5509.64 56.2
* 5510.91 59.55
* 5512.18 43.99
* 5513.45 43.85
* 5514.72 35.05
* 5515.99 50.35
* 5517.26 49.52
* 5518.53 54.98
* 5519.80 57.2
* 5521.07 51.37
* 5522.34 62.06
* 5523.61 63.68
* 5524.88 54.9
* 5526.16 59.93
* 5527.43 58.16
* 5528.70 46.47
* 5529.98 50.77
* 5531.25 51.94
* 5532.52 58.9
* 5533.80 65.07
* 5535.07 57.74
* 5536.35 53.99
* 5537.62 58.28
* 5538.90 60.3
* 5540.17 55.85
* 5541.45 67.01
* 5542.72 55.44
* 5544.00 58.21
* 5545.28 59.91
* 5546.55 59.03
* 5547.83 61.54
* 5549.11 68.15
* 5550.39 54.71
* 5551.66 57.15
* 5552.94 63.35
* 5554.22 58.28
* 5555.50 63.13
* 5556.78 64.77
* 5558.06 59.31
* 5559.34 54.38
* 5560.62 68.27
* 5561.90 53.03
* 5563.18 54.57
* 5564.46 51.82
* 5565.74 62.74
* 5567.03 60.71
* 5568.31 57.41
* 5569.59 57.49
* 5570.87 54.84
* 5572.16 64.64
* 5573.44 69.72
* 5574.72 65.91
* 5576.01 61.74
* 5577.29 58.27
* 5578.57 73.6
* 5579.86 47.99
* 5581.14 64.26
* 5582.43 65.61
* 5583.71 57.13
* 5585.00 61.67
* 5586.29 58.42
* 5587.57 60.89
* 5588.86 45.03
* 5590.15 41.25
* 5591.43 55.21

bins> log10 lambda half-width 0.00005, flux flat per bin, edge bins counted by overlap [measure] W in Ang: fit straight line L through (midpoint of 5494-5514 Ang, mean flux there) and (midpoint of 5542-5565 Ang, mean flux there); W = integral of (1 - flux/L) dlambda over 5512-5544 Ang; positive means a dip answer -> 0.5 Ang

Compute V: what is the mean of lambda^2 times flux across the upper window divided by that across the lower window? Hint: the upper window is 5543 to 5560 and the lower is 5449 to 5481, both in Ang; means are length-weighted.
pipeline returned 1.2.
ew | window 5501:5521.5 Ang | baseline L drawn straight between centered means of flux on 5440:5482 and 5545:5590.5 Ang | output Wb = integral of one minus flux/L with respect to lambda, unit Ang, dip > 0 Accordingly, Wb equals 2.0 Ang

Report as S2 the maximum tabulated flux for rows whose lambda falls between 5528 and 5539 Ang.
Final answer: 65.07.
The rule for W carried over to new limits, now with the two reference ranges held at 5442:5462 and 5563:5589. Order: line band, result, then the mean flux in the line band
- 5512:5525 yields 1.0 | 51.7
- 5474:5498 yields -1.0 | 56.1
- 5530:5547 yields -0.2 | 58.3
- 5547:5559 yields -0.5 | 60.9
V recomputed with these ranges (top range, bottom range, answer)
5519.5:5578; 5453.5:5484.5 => 1.15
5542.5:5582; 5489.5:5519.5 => 1.16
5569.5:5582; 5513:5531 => 1.20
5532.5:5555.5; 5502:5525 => 1.16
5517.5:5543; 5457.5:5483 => 1.10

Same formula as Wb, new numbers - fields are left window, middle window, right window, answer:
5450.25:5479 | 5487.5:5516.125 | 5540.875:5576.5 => 1.28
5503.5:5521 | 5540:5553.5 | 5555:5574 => -0.84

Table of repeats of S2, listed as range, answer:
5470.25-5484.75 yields 61.11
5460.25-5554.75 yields 69.89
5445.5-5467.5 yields 61.69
